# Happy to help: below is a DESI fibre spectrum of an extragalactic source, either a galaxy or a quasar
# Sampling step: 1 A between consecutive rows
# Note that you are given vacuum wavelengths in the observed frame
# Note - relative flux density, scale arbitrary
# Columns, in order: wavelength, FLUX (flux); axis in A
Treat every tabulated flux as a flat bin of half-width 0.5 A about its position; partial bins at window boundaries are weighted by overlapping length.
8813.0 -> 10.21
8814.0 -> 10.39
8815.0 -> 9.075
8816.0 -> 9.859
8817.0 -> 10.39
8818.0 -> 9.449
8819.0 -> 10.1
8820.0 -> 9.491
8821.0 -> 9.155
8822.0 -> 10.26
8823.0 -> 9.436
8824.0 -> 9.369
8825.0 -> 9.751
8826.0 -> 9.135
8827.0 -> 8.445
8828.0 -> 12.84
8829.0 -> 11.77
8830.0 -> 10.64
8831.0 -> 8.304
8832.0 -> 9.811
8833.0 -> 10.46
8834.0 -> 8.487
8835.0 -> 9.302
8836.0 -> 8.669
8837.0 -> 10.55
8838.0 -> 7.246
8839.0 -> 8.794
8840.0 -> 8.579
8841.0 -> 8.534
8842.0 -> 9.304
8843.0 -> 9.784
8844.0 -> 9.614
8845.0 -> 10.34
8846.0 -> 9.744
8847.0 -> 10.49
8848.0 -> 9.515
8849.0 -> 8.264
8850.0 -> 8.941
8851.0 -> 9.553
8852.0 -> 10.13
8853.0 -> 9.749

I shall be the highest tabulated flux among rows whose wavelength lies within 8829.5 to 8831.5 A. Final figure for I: 10.64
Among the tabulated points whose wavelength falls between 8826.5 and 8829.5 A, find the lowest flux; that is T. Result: 8.445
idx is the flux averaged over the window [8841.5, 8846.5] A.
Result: 9.76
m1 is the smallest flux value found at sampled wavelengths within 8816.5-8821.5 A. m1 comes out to 9.155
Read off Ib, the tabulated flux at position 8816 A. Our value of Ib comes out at 9.859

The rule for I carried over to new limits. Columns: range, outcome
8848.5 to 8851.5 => 9.553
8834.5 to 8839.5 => 10.55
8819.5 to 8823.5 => 10.26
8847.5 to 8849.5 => 9.515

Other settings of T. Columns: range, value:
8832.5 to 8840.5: 7.246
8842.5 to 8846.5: 9.614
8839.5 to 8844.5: 8.534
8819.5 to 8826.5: 9.135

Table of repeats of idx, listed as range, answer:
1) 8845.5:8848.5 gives 9.92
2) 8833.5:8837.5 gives 9.25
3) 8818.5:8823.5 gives 9.69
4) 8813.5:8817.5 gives 9.93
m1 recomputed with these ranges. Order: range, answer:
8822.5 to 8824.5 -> 9.369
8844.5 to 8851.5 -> 8.264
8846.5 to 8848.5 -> 9.515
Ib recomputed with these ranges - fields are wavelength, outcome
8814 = 10.39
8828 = 12.84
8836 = 8.669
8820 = 9.491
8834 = 8.487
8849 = 8.264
